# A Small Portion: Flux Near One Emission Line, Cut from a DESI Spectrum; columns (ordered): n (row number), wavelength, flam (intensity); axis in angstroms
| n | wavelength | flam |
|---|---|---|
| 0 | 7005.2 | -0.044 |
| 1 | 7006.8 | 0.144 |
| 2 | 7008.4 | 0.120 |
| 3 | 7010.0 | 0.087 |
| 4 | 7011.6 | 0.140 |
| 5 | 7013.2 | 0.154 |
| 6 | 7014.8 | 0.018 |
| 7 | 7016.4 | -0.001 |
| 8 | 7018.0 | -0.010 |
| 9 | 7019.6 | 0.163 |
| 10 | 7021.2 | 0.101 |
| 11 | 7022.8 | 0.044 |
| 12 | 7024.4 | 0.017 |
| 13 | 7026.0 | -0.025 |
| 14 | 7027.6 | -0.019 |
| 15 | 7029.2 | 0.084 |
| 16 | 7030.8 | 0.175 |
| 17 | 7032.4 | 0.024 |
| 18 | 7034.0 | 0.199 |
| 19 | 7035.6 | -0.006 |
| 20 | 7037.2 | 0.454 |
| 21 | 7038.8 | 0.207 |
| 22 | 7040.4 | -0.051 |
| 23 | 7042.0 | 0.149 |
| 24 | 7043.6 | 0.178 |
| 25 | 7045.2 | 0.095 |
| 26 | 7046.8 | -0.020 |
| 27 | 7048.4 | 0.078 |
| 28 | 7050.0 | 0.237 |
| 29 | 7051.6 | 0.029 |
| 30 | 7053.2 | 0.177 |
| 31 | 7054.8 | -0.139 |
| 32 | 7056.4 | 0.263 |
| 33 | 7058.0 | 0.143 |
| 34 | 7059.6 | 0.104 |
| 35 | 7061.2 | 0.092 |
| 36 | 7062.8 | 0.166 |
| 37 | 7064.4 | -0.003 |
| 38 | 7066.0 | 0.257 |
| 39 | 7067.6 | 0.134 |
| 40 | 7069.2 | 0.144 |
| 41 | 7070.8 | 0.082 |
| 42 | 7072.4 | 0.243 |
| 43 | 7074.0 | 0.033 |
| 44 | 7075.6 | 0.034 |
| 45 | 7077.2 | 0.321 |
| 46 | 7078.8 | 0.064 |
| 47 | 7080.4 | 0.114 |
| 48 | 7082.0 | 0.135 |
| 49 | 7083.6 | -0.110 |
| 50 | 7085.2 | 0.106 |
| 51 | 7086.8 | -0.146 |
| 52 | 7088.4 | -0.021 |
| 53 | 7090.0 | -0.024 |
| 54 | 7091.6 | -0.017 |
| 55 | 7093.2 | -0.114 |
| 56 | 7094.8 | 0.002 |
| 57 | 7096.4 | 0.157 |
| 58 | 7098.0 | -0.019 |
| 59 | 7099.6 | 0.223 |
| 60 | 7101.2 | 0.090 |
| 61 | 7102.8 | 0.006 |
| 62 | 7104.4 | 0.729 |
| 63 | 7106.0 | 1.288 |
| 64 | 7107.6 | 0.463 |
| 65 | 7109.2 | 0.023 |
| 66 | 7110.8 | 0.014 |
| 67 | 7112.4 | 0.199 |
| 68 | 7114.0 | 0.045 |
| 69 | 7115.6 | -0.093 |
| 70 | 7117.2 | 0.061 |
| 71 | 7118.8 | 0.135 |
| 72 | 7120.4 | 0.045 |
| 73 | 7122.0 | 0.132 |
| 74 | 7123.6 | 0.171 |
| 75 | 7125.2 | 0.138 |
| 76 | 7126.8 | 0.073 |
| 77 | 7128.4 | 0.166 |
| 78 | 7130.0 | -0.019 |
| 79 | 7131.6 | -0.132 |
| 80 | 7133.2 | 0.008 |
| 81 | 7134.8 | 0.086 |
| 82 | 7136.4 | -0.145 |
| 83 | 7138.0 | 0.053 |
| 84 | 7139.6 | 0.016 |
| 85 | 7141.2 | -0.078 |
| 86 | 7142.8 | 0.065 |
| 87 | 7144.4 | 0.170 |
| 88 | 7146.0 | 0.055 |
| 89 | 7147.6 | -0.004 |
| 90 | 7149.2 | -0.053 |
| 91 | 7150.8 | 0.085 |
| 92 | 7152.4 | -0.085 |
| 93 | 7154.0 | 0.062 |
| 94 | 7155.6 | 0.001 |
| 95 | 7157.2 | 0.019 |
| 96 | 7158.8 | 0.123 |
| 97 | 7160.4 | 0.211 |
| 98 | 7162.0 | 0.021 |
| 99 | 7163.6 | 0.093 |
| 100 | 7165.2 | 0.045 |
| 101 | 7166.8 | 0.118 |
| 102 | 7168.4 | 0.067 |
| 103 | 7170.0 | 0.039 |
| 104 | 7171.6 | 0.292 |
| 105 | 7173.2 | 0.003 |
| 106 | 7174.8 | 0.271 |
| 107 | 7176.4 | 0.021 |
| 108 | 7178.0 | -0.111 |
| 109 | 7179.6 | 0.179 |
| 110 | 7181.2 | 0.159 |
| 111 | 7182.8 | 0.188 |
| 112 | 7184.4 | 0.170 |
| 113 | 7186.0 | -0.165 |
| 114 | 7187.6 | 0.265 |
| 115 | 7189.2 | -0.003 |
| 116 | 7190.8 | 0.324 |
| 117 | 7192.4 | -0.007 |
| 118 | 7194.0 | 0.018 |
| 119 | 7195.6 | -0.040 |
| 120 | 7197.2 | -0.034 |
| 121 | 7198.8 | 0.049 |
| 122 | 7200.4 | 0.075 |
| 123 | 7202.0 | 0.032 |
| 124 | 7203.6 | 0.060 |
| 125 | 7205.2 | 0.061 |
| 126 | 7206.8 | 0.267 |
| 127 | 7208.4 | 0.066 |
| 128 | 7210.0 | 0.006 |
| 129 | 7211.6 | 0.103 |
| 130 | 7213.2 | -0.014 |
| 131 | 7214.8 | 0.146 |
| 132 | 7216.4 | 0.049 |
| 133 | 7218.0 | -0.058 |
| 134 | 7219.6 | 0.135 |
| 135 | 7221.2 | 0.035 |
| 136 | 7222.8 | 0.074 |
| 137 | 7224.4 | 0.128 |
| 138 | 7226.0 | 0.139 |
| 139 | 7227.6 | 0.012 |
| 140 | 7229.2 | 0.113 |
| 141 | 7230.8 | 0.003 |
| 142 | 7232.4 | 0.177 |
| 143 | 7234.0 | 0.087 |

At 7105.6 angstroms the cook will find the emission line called [O III] 5007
